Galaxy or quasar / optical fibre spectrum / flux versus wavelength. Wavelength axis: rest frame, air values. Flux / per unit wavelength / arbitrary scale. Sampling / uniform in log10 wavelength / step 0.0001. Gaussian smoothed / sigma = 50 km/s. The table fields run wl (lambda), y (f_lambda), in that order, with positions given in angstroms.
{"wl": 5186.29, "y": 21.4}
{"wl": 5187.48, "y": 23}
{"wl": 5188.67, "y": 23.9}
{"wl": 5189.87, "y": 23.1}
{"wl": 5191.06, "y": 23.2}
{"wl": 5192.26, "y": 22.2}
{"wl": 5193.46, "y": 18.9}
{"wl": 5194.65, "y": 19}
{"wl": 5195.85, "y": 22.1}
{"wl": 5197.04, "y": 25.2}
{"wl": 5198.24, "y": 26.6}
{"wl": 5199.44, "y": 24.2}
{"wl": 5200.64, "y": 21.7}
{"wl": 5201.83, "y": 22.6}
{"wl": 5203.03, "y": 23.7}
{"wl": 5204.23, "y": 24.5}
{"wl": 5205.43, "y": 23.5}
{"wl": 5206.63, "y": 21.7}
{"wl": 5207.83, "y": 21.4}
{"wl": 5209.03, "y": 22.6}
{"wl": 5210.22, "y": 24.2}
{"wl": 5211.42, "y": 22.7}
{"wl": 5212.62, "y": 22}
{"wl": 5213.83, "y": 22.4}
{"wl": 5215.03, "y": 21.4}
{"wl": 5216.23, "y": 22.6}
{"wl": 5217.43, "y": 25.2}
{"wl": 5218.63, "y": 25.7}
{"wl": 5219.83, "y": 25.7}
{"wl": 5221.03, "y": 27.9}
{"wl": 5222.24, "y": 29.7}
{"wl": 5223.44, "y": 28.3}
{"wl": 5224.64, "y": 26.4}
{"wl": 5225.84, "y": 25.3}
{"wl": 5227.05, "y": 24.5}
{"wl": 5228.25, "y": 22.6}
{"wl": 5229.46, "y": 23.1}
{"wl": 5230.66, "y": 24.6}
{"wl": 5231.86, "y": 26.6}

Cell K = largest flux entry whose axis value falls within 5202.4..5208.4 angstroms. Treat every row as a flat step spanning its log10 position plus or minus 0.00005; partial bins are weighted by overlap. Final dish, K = 24.5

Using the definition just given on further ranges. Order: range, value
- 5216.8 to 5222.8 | 29.7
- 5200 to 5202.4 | 22.6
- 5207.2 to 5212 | 24.2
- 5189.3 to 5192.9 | 23.2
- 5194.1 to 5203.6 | 26.6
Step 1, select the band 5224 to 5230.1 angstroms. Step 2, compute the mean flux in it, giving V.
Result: 24.4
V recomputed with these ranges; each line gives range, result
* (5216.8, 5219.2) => 25.4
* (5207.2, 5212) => 22.8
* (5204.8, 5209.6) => 22.3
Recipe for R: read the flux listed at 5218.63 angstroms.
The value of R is 25.7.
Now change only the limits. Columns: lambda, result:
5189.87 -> 23.1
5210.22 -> 24.2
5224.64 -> 26.4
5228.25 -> 22.6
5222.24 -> 29.7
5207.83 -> 21.4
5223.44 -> 28.3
